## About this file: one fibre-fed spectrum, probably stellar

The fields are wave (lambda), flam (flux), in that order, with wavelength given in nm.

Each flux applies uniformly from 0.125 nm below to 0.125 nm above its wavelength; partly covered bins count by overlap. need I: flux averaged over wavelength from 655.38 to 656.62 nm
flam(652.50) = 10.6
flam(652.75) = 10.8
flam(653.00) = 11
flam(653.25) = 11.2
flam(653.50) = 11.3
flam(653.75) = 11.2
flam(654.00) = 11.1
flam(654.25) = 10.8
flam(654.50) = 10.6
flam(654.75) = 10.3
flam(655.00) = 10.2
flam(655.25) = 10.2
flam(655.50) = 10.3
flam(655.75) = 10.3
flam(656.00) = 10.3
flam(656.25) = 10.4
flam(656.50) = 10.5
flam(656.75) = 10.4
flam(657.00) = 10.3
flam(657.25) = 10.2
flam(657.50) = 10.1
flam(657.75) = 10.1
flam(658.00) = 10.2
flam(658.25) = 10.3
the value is 10.4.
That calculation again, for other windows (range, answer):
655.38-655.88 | 10.3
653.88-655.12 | 10.6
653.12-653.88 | 11.2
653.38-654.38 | 11.1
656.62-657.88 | 10.2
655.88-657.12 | 10.4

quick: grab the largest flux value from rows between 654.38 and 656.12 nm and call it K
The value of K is 10.6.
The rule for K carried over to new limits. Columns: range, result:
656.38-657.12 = 10.5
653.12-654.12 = 11.3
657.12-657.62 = 10.2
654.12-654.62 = 10.8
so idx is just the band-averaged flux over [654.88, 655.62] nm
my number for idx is 10.2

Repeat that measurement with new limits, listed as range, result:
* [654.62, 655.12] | 10.3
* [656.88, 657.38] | 10.2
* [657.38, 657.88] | 10.1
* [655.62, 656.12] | 10.3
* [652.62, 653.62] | 11.1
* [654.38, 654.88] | 10.4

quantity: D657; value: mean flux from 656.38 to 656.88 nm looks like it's 10.4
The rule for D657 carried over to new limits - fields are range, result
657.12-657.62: 10.2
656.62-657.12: 10.4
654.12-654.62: 10.7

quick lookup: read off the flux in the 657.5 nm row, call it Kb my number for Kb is 10.1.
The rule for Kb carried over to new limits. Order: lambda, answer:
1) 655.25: 10.2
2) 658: 10.2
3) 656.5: 10.5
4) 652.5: 10.6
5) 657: 10.3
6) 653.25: 11.2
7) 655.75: 10.3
